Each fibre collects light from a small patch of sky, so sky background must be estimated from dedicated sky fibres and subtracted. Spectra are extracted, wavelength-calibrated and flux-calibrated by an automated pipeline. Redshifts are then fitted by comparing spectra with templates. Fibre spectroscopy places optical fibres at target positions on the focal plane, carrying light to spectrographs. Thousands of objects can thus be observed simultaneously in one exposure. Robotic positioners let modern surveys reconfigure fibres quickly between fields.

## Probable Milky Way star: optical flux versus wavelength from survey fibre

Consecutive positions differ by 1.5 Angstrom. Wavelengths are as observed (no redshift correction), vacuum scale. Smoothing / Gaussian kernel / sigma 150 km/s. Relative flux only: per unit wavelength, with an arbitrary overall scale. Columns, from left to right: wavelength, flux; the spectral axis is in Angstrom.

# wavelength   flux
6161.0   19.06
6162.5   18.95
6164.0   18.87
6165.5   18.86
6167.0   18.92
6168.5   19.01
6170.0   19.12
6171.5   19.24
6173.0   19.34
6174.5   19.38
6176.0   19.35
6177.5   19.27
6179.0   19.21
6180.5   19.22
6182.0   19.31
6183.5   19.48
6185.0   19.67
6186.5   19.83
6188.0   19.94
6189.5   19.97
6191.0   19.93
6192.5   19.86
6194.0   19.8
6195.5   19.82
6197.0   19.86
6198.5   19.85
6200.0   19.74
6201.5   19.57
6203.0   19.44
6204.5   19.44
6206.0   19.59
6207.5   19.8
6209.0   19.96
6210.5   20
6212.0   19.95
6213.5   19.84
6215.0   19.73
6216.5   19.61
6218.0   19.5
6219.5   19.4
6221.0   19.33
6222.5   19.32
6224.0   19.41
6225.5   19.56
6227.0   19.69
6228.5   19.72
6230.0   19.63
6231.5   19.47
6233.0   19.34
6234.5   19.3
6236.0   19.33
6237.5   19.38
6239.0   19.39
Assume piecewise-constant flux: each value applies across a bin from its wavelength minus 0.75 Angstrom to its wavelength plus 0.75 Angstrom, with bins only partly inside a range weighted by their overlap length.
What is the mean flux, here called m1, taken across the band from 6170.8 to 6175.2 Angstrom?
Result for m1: 19.3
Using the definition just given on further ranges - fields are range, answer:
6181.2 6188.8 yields 19.6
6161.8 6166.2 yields 18.9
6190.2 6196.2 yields 19.9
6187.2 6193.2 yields 19.9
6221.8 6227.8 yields 19.5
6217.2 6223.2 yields 19.4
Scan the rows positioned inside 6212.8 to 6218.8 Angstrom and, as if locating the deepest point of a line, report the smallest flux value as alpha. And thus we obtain 19.5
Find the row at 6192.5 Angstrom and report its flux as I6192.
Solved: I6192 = 19.86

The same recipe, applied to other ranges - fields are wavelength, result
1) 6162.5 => 18.95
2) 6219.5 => 19.4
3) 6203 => 19.44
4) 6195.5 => 19.82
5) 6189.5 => 19.97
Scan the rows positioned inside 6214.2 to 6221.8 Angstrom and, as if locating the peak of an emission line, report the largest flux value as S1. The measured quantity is 19.73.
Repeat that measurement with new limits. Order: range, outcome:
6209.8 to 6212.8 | 20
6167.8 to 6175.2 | 19.38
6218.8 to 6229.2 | 19.72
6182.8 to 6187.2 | 19.83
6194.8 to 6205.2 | 19.86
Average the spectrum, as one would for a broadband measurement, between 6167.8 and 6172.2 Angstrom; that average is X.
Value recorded 19.1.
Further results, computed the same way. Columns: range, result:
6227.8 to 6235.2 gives 19.5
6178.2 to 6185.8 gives 19.4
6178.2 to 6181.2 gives 19.2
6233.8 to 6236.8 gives 19.3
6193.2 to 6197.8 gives 19.8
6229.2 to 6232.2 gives 19.6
